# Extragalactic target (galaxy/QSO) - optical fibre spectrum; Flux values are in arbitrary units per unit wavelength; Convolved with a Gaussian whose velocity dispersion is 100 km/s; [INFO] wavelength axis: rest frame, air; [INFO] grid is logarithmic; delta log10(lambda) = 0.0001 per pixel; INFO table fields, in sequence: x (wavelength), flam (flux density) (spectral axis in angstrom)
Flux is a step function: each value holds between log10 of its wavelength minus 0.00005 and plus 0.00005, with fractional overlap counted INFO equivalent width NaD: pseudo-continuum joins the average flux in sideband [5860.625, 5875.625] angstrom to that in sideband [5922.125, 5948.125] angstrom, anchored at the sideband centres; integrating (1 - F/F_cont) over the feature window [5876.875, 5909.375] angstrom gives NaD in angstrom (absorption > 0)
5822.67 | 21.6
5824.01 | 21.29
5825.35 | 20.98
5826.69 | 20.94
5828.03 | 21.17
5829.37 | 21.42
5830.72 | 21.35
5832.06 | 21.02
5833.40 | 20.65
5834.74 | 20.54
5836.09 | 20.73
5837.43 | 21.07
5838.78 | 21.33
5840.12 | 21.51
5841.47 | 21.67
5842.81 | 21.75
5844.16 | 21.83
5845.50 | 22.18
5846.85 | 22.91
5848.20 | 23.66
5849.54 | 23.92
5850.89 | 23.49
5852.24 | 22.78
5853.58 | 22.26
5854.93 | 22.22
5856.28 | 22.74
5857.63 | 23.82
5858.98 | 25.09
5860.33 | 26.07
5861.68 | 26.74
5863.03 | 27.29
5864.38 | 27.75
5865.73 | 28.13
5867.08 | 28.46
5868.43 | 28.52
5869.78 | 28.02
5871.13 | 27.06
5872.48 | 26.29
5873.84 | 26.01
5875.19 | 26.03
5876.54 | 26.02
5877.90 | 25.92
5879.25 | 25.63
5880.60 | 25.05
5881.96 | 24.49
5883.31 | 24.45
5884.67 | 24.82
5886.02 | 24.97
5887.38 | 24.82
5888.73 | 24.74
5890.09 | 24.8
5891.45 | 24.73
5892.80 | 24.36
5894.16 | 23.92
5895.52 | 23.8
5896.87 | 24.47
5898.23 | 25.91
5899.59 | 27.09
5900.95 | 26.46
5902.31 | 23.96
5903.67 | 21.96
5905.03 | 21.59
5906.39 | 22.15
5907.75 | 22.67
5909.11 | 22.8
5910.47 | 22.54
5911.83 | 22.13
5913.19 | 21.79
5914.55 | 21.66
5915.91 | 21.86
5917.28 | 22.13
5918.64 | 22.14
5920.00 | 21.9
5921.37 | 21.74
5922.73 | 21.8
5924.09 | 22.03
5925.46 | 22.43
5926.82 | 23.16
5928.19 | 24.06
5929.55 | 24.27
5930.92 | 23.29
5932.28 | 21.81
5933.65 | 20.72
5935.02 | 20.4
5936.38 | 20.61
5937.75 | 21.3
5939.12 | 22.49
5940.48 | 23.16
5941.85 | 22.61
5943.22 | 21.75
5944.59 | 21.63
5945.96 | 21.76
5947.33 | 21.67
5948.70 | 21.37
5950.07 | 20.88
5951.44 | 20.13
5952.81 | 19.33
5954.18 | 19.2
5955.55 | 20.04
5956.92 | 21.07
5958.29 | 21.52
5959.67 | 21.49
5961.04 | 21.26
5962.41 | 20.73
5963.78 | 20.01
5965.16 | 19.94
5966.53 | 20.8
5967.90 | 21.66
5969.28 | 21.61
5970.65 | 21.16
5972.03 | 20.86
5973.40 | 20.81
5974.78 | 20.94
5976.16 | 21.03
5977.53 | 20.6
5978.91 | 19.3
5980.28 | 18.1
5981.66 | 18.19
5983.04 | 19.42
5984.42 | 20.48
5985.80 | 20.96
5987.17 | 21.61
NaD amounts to 1.21 angstrom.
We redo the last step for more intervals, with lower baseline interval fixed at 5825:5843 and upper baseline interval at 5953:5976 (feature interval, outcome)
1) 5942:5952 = -0.3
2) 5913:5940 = -1.6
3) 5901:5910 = -0.8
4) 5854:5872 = -4.4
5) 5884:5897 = -2.2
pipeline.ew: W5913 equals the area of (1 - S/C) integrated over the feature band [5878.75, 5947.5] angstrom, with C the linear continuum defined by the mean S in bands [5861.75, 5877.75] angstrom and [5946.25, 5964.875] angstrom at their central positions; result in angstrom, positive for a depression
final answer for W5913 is 2.18 angstrom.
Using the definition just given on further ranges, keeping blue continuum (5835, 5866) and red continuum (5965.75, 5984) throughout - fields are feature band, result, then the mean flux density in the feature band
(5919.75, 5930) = -0.5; 22.7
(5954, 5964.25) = 0.0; 20.8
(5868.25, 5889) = -2.8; 25.8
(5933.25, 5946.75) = -0.3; 21.7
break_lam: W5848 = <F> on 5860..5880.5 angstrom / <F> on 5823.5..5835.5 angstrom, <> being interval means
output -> 1.3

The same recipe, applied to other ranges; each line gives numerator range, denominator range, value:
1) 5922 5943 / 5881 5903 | 0.90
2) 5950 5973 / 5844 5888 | 0.82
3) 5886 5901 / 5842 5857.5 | 1.10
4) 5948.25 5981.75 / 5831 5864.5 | 0.90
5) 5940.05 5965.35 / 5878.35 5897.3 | 0.85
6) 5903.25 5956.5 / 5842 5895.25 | 0.87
